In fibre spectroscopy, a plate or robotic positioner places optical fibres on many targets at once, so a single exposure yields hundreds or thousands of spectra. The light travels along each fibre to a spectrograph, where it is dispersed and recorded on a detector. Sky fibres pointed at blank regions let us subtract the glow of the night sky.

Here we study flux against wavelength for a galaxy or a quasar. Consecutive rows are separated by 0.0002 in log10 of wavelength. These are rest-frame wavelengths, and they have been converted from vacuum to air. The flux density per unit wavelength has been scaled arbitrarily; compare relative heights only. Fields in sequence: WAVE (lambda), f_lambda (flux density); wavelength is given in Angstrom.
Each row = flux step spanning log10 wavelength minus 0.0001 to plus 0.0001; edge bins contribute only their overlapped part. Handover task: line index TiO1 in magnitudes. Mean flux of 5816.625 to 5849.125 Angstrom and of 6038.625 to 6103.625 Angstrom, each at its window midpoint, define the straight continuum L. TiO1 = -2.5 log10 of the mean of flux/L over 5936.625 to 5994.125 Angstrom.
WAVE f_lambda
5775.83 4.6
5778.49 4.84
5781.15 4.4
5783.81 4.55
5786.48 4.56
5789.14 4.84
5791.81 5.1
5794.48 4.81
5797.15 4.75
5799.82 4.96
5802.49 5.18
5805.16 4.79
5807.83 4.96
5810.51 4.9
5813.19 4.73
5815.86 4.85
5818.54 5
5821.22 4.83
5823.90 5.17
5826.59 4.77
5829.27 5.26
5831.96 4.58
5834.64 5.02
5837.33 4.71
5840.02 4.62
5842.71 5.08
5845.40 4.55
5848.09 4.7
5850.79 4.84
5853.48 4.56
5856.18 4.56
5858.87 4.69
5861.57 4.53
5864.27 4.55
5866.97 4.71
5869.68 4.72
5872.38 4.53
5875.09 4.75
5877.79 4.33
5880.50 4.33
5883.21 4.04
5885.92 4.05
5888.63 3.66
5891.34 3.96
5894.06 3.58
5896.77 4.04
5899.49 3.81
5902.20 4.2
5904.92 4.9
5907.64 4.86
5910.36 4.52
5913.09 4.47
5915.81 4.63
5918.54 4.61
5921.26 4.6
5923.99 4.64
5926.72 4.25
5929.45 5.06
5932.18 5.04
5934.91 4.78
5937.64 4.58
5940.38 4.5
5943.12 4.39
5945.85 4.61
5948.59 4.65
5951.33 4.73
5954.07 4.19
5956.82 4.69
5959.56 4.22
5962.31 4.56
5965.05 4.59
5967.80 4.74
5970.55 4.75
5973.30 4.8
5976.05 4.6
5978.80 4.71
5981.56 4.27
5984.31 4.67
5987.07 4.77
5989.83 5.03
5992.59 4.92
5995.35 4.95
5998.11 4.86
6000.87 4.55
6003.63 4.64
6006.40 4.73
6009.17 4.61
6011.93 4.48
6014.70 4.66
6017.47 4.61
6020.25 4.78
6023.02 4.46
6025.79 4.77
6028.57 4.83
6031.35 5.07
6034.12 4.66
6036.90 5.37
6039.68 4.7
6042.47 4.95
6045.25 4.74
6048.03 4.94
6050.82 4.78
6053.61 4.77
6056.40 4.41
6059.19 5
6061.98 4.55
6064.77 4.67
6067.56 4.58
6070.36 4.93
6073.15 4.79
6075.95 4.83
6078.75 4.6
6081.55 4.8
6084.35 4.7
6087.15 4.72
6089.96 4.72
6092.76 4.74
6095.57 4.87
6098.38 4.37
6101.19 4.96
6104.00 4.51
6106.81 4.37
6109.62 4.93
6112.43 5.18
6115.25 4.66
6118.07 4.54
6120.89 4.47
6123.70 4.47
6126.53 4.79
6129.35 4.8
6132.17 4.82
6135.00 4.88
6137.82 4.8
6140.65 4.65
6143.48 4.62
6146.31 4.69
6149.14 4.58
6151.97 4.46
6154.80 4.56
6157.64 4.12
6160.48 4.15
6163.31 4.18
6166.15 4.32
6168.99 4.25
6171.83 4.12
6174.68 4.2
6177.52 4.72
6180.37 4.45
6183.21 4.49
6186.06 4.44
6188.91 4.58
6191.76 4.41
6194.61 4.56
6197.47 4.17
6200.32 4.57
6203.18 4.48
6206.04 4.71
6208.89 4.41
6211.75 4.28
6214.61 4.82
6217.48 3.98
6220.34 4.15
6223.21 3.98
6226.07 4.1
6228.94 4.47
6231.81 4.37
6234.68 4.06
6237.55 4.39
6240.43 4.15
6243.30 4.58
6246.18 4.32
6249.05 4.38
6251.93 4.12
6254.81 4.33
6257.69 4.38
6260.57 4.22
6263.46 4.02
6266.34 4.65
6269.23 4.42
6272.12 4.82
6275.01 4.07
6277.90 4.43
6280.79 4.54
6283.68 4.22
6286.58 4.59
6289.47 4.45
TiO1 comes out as 0.04 mag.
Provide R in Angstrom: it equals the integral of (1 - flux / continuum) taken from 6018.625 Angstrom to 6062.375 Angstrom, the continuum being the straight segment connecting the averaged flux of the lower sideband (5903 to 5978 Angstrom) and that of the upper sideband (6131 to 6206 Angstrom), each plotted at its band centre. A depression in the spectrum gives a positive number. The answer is -2.3 Angstrom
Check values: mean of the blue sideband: 4.63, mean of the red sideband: 4.47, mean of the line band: 4.8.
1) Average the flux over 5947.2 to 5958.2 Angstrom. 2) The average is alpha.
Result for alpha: 4.56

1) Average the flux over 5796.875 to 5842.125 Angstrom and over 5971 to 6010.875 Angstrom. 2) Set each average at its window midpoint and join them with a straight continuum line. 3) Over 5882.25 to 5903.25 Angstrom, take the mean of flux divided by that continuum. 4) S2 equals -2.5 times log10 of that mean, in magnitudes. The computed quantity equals 0.23 mag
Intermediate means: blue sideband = 4.89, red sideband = 4.72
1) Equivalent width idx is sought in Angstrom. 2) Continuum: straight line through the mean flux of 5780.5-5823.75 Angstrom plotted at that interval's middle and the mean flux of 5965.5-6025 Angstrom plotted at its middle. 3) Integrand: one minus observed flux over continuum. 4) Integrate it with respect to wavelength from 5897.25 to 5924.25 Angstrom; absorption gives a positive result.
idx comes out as 1.4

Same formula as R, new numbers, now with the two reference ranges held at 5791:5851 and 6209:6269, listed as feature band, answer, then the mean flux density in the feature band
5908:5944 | 0.7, 4.63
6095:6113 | -0.9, 4.72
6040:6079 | -1.8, 4.76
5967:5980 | -0.2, 4.72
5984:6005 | -0.8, 4.81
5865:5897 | 3.7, 4.24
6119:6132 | -0.6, 4.65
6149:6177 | 0.7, 4.3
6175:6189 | -0.4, 4.51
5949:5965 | 0.6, 4.5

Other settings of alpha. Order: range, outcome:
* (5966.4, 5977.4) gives 4.72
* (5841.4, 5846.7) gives 4.82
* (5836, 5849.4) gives 4.73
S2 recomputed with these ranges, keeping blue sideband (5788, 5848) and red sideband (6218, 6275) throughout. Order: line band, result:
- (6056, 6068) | -0.03 mag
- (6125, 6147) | -0.07 mag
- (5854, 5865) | 0.06 mag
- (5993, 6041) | -0.03 mag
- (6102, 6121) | -0.05 mag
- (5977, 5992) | -0.01 mag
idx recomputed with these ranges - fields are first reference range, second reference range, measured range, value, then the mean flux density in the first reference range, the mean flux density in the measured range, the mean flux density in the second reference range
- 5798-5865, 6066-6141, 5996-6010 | 0.18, 4.82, 4.7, 4.72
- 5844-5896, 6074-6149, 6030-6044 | -1.01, 4.4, 4.95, 4.71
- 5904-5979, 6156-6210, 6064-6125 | -3.08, 4.63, 4.7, 4.39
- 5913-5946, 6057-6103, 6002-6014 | 0.18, 4.64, 4.62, 4.73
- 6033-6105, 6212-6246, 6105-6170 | -0.37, 4.76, 4.58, 4.28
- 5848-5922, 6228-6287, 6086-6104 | -1.37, 4.41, 4.71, 4.35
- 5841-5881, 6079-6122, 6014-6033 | -0.25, 4.63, 4.74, 4.7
